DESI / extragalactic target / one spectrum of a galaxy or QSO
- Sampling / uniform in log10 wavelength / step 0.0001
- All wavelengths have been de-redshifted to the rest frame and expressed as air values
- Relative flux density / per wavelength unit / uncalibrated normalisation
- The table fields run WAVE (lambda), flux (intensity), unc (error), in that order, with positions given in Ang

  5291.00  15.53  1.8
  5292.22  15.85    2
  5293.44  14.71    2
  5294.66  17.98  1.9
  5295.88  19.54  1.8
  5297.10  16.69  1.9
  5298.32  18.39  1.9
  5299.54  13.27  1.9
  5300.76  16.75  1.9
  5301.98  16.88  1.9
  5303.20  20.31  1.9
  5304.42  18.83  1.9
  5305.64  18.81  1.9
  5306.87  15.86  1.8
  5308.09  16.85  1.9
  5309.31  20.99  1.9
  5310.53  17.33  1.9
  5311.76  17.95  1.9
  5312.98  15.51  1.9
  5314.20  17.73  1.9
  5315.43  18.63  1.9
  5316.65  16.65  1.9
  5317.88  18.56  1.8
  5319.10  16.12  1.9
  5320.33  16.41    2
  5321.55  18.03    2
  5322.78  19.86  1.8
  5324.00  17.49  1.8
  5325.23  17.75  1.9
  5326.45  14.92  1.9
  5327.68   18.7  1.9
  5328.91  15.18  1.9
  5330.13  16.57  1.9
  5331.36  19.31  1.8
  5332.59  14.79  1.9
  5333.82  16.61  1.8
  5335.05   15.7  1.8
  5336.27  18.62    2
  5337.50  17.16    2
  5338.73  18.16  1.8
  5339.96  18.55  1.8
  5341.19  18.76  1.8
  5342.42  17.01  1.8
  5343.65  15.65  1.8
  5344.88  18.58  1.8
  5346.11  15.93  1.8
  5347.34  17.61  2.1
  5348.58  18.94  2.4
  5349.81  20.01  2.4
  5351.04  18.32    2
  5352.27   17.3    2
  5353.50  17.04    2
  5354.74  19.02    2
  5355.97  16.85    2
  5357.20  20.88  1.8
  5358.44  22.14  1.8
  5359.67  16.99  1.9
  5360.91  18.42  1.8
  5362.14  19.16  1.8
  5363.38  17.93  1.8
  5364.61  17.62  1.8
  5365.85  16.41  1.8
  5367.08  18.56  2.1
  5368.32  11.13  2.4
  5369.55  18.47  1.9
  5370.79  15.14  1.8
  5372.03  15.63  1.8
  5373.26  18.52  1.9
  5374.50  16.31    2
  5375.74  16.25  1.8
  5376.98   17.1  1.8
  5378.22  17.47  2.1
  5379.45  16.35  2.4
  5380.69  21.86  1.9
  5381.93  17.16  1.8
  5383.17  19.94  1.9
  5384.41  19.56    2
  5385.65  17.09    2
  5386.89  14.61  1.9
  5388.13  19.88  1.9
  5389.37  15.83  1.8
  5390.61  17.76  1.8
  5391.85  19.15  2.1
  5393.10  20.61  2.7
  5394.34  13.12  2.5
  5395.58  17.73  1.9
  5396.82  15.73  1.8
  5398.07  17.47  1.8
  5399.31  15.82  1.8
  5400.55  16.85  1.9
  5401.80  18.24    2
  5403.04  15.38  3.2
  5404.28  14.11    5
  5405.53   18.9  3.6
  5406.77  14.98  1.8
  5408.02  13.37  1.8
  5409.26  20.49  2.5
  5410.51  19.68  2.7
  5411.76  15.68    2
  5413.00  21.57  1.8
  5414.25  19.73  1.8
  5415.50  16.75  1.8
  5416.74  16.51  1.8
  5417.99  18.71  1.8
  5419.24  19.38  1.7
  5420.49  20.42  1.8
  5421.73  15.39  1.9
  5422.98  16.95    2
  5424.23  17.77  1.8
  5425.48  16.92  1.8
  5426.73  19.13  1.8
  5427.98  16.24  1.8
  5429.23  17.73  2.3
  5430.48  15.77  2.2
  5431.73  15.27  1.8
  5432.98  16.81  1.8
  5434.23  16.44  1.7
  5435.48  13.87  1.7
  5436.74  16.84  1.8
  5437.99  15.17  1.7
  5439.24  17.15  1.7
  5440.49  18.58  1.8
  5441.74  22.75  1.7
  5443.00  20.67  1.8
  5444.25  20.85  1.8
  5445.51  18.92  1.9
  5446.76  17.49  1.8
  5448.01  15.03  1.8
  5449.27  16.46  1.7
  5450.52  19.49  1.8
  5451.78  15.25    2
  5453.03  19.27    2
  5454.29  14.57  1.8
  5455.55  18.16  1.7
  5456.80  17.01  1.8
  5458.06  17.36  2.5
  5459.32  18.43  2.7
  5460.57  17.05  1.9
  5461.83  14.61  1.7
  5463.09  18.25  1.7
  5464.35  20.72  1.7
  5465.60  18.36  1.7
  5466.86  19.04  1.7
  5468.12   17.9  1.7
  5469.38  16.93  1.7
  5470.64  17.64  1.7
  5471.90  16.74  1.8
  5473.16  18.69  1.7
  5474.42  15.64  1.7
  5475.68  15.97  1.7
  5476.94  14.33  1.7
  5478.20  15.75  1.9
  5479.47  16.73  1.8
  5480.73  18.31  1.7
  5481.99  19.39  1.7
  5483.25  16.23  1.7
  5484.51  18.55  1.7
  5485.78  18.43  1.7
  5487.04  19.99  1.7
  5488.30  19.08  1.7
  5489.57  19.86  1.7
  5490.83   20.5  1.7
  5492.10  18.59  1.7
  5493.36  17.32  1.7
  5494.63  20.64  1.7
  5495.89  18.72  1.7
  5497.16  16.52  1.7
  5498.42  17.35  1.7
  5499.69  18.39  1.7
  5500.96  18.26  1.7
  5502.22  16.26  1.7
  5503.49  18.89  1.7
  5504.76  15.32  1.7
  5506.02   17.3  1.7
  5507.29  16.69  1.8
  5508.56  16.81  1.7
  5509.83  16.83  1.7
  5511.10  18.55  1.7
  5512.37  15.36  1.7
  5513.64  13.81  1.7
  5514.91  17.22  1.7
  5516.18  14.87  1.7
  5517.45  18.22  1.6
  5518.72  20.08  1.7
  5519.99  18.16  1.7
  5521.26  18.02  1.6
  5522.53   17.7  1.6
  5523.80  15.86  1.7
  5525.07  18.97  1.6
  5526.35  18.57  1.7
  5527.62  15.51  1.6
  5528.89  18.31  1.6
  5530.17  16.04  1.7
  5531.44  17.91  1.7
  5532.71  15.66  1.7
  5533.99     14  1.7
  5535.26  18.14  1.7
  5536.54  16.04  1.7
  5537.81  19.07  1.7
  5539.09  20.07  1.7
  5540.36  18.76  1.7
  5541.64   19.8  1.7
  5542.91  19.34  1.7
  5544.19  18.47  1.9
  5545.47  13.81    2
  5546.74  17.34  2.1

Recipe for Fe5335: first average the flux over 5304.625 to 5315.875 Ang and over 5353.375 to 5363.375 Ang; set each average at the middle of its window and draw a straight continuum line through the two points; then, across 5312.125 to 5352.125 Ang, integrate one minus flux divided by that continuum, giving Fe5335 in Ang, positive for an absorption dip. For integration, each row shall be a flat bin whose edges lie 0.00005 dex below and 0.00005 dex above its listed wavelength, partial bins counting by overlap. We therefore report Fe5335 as 1.8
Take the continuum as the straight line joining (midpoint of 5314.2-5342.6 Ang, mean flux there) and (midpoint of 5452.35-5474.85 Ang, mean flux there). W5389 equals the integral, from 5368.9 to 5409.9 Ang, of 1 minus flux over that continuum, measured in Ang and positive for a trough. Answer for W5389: 0.71 Ang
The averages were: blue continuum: 17.4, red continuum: 17.6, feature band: 17.2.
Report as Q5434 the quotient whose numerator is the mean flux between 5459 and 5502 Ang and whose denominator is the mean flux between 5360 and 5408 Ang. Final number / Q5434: 1.0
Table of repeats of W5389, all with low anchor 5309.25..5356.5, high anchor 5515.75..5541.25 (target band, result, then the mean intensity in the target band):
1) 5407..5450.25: -0.3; 17.7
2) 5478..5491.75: -0.8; 18.5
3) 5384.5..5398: 0.2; 17.3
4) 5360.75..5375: 0.5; 16.9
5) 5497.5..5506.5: 0.1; 17.4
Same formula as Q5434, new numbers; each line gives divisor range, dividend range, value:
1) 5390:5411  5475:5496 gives 1.07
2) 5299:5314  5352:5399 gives 1.01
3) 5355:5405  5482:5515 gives 1.02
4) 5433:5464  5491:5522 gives 1.00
